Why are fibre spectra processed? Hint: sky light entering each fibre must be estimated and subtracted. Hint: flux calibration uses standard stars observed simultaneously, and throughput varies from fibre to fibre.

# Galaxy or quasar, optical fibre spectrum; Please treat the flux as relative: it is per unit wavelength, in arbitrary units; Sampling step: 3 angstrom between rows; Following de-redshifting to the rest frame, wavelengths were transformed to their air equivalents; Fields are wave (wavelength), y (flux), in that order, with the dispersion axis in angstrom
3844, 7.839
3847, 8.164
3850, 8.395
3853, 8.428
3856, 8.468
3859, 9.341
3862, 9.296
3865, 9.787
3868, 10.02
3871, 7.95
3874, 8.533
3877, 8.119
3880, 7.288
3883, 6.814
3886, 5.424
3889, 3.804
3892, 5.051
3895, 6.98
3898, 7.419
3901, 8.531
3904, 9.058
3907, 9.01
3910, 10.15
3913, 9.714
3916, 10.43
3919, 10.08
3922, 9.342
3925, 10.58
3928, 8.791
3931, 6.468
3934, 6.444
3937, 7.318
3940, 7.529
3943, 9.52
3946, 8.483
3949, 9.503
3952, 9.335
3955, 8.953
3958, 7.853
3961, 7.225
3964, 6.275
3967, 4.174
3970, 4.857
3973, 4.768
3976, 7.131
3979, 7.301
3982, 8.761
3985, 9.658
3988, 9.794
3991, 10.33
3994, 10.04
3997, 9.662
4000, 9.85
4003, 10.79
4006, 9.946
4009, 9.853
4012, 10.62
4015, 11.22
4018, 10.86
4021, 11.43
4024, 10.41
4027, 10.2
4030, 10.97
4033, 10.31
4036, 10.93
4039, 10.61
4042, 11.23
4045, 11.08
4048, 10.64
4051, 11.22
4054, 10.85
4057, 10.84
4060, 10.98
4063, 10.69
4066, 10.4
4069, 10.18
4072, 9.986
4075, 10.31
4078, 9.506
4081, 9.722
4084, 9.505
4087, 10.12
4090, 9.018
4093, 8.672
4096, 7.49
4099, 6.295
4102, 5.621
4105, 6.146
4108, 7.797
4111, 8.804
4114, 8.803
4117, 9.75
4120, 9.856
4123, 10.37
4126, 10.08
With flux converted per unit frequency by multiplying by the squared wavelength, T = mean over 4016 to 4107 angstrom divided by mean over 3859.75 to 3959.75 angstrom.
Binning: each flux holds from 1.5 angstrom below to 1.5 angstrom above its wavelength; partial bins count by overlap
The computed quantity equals 1.28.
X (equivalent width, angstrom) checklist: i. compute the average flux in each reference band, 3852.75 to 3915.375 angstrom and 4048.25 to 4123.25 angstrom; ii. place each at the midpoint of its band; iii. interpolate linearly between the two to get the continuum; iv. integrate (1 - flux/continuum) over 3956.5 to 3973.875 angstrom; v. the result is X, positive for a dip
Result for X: 5.4 angstrom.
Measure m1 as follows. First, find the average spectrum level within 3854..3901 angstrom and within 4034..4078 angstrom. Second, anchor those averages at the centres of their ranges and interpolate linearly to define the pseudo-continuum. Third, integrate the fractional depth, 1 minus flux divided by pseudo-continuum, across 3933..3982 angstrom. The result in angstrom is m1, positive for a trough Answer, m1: 8.9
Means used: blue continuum 7.66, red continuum 10.7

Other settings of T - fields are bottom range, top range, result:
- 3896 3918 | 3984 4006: 1.14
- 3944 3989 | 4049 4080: 1.45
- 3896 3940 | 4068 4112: 1.07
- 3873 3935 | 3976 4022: 1.30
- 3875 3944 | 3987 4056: 1.40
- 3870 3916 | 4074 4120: 1.23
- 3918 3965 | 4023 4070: 1.35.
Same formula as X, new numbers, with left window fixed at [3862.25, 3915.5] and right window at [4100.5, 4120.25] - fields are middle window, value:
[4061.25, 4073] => -3.5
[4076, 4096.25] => -3.3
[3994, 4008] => -3.7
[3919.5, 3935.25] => -1.0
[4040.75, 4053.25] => -4.8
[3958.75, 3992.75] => 2.7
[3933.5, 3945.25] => 0.1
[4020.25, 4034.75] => -4.8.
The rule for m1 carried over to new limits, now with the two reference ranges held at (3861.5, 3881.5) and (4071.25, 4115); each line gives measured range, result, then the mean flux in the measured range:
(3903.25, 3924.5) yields -2.7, 9.75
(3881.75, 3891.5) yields 3.8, 5.28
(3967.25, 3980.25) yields 4.2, 5.81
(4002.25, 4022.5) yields -5.0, 10.7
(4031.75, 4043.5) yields -3.1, 10.8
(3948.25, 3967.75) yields 2.1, 7.68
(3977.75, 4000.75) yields -2.3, 9.43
